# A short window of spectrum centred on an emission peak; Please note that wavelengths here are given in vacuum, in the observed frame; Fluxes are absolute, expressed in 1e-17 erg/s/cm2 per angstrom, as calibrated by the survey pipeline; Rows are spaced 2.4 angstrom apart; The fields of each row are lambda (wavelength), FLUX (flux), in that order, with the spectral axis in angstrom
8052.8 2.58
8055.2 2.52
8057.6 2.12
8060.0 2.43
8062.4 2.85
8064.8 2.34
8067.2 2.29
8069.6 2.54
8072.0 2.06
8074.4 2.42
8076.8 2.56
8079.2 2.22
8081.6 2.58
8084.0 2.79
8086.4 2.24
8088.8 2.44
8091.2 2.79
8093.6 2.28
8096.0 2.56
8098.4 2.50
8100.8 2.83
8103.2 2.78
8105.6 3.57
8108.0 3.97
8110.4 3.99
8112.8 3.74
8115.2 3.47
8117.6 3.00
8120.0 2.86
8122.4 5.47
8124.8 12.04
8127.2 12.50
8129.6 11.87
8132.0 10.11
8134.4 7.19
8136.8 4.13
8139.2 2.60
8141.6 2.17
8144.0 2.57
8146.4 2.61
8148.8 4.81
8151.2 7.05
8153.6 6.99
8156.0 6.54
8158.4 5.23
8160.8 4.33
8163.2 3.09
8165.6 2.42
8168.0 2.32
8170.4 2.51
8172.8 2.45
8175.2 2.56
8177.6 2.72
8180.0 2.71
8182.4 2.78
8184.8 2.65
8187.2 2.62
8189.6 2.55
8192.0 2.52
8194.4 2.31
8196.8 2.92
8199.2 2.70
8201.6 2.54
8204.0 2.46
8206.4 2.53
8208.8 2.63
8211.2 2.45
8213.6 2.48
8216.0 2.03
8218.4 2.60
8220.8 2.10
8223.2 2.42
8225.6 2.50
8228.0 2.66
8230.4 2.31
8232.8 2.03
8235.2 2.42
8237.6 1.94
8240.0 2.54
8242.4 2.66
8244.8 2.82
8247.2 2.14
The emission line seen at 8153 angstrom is [N II] 6583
